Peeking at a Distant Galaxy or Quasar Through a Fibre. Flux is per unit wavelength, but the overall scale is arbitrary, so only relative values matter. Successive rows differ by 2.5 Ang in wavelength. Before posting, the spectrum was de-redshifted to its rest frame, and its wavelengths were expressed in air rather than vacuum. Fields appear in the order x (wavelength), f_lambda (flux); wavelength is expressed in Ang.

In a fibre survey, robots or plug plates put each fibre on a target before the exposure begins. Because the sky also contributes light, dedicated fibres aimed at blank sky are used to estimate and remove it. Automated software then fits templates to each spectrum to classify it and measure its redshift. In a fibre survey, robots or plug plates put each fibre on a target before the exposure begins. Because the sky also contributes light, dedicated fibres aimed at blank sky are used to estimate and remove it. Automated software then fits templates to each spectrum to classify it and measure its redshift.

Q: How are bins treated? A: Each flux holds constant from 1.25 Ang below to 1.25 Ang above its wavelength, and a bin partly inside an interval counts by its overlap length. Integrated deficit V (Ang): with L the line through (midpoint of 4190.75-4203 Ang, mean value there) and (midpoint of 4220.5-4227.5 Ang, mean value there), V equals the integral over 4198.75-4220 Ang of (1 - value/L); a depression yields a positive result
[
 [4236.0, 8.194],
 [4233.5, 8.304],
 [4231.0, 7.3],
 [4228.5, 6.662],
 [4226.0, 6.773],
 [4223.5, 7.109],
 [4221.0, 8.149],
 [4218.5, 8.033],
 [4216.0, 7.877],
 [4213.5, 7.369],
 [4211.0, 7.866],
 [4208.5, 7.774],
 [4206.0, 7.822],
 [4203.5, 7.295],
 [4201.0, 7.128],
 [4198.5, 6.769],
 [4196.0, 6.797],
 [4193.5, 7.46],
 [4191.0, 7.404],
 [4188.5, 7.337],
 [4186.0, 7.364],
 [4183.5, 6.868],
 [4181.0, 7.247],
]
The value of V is -1.33 Ang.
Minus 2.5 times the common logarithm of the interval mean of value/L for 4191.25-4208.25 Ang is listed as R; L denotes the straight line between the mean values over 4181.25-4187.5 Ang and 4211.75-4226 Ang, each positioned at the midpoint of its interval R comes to 0.016 mag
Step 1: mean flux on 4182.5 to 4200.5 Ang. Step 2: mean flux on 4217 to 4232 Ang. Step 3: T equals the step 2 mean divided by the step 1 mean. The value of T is 1.03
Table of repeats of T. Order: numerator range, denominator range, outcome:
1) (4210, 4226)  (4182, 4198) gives 1.07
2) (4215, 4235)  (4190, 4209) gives 1.03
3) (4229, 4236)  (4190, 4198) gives 1.08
